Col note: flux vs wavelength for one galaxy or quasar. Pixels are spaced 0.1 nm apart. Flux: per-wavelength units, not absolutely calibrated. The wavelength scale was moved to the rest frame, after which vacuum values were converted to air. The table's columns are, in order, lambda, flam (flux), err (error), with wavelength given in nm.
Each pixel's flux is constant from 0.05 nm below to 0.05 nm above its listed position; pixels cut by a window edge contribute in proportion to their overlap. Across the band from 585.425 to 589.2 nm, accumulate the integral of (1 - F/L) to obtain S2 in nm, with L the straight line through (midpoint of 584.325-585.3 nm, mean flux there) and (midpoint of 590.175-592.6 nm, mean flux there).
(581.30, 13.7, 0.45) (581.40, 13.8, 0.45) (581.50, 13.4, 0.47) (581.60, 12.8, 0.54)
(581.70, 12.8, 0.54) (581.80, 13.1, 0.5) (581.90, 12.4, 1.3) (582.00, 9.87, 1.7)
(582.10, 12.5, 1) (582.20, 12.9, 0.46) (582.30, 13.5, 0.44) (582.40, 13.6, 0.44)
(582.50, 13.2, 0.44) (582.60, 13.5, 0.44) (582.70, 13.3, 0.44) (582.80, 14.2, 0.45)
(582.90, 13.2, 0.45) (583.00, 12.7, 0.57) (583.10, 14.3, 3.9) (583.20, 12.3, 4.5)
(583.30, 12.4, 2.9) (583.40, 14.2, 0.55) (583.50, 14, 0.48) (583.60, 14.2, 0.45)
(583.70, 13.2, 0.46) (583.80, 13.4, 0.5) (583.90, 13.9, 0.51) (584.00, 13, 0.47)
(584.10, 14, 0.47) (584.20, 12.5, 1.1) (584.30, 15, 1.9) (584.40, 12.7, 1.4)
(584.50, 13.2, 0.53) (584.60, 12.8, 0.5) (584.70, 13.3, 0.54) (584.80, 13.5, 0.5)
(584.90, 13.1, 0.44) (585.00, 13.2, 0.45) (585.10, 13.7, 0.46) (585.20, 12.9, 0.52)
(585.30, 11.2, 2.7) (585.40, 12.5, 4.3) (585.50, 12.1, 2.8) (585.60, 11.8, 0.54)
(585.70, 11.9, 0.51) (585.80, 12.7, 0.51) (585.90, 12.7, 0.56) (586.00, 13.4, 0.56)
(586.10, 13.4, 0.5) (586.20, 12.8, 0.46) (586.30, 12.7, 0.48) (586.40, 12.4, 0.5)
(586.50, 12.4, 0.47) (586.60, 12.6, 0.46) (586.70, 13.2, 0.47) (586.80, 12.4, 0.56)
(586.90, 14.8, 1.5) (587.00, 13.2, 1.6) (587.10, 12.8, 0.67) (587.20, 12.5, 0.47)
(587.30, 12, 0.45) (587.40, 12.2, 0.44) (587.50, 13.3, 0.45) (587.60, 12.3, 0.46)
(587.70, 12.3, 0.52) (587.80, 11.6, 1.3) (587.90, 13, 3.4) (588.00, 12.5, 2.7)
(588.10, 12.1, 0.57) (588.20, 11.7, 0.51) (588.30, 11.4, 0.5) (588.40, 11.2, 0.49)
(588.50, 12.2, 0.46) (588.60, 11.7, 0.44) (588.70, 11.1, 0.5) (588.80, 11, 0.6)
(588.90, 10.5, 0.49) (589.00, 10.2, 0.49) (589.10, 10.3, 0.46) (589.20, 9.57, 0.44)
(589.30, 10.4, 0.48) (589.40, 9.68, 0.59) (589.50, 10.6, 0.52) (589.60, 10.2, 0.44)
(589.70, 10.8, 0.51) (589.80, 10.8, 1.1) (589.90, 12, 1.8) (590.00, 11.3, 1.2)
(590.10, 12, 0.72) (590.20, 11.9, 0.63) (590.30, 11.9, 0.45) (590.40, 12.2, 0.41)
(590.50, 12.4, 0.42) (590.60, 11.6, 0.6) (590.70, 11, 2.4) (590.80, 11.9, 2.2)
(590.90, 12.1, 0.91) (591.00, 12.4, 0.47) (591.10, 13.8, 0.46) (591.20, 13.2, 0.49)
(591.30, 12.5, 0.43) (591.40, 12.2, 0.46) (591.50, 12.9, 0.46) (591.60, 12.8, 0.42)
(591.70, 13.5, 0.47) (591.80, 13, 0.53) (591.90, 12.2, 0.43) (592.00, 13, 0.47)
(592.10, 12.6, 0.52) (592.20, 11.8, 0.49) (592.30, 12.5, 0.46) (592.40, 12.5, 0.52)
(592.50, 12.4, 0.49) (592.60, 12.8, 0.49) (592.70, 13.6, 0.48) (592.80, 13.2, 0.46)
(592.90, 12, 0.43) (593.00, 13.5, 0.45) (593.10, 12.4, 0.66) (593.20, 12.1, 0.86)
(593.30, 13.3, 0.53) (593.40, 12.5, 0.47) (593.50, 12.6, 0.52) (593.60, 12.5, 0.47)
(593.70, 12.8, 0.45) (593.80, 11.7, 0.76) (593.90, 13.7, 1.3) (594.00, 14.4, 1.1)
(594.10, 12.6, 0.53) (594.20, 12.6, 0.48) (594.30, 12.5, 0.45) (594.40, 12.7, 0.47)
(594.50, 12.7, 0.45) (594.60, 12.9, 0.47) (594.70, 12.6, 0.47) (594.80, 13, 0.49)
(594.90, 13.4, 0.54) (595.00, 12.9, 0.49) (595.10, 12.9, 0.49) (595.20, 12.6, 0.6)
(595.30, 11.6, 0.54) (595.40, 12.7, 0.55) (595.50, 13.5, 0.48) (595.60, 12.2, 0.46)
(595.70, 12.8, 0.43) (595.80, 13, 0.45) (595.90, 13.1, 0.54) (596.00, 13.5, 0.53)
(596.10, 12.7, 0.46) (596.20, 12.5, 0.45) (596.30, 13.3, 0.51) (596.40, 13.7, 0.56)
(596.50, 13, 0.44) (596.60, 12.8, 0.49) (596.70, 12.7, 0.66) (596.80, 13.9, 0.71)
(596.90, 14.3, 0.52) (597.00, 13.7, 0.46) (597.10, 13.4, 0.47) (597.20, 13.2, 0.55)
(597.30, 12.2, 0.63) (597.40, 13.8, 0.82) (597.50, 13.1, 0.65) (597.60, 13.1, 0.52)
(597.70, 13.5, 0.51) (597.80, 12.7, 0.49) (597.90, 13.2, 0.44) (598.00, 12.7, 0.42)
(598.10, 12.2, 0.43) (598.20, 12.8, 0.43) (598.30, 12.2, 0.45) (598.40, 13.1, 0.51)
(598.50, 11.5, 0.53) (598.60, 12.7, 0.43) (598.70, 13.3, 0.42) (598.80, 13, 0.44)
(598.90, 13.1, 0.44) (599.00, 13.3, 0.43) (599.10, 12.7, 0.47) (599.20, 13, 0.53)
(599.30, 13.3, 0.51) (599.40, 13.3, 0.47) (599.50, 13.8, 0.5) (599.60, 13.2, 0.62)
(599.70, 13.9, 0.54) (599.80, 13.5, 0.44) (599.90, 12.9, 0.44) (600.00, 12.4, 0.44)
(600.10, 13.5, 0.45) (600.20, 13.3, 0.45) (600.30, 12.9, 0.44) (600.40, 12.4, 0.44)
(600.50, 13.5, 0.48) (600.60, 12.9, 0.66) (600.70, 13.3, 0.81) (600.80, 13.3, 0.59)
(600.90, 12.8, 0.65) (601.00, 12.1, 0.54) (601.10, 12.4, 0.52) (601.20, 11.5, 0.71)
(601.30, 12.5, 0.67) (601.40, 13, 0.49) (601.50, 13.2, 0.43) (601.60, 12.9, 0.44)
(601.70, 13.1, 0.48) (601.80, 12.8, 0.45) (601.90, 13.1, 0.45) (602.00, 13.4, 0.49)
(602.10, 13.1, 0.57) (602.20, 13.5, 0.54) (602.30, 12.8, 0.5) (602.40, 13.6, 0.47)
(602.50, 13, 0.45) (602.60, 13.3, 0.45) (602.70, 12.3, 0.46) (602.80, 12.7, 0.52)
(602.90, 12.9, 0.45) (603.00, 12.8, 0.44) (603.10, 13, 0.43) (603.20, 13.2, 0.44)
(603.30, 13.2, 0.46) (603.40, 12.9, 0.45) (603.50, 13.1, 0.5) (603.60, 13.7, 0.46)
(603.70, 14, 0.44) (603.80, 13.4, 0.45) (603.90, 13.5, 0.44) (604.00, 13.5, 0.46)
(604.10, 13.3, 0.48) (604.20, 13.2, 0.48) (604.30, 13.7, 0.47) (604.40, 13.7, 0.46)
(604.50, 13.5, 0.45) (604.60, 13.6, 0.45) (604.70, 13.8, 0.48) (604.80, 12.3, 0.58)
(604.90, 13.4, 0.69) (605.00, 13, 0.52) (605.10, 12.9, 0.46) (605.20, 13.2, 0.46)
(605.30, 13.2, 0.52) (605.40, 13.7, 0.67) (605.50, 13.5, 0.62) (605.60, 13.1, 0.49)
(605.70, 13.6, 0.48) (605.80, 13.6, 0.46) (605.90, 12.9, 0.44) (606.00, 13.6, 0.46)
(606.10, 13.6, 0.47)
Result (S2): 0.19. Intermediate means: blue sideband 13.1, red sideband 12.4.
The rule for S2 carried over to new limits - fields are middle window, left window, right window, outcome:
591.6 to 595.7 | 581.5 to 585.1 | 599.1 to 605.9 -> 0.13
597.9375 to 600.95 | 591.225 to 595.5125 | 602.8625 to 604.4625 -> 0.02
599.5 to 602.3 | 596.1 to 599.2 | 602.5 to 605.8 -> 0.03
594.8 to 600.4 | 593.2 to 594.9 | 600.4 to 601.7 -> -0.10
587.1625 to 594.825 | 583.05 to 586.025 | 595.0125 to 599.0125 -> 0.52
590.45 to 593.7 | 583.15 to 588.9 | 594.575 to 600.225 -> 0.07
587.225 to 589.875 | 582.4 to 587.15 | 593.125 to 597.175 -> 0.34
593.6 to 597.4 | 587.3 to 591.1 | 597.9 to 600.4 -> -0.16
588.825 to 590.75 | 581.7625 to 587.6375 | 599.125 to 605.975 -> 0.30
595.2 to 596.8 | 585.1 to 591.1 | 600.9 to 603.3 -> -0.05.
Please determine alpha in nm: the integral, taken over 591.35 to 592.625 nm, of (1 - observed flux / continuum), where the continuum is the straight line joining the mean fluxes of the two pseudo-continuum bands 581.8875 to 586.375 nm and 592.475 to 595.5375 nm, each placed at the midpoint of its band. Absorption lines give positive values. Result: 0.02 nm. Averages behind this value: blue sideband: 13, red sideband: 12.8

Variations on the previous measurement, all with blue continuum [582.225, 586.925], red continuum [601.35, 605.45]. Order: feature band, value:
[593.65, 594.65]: 0.02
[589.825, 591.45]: 0.13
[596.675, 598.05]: -0.01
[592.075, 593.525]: 0.06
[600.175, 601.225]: 0.03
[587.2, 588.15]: 0.05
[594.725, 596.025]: 0.03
